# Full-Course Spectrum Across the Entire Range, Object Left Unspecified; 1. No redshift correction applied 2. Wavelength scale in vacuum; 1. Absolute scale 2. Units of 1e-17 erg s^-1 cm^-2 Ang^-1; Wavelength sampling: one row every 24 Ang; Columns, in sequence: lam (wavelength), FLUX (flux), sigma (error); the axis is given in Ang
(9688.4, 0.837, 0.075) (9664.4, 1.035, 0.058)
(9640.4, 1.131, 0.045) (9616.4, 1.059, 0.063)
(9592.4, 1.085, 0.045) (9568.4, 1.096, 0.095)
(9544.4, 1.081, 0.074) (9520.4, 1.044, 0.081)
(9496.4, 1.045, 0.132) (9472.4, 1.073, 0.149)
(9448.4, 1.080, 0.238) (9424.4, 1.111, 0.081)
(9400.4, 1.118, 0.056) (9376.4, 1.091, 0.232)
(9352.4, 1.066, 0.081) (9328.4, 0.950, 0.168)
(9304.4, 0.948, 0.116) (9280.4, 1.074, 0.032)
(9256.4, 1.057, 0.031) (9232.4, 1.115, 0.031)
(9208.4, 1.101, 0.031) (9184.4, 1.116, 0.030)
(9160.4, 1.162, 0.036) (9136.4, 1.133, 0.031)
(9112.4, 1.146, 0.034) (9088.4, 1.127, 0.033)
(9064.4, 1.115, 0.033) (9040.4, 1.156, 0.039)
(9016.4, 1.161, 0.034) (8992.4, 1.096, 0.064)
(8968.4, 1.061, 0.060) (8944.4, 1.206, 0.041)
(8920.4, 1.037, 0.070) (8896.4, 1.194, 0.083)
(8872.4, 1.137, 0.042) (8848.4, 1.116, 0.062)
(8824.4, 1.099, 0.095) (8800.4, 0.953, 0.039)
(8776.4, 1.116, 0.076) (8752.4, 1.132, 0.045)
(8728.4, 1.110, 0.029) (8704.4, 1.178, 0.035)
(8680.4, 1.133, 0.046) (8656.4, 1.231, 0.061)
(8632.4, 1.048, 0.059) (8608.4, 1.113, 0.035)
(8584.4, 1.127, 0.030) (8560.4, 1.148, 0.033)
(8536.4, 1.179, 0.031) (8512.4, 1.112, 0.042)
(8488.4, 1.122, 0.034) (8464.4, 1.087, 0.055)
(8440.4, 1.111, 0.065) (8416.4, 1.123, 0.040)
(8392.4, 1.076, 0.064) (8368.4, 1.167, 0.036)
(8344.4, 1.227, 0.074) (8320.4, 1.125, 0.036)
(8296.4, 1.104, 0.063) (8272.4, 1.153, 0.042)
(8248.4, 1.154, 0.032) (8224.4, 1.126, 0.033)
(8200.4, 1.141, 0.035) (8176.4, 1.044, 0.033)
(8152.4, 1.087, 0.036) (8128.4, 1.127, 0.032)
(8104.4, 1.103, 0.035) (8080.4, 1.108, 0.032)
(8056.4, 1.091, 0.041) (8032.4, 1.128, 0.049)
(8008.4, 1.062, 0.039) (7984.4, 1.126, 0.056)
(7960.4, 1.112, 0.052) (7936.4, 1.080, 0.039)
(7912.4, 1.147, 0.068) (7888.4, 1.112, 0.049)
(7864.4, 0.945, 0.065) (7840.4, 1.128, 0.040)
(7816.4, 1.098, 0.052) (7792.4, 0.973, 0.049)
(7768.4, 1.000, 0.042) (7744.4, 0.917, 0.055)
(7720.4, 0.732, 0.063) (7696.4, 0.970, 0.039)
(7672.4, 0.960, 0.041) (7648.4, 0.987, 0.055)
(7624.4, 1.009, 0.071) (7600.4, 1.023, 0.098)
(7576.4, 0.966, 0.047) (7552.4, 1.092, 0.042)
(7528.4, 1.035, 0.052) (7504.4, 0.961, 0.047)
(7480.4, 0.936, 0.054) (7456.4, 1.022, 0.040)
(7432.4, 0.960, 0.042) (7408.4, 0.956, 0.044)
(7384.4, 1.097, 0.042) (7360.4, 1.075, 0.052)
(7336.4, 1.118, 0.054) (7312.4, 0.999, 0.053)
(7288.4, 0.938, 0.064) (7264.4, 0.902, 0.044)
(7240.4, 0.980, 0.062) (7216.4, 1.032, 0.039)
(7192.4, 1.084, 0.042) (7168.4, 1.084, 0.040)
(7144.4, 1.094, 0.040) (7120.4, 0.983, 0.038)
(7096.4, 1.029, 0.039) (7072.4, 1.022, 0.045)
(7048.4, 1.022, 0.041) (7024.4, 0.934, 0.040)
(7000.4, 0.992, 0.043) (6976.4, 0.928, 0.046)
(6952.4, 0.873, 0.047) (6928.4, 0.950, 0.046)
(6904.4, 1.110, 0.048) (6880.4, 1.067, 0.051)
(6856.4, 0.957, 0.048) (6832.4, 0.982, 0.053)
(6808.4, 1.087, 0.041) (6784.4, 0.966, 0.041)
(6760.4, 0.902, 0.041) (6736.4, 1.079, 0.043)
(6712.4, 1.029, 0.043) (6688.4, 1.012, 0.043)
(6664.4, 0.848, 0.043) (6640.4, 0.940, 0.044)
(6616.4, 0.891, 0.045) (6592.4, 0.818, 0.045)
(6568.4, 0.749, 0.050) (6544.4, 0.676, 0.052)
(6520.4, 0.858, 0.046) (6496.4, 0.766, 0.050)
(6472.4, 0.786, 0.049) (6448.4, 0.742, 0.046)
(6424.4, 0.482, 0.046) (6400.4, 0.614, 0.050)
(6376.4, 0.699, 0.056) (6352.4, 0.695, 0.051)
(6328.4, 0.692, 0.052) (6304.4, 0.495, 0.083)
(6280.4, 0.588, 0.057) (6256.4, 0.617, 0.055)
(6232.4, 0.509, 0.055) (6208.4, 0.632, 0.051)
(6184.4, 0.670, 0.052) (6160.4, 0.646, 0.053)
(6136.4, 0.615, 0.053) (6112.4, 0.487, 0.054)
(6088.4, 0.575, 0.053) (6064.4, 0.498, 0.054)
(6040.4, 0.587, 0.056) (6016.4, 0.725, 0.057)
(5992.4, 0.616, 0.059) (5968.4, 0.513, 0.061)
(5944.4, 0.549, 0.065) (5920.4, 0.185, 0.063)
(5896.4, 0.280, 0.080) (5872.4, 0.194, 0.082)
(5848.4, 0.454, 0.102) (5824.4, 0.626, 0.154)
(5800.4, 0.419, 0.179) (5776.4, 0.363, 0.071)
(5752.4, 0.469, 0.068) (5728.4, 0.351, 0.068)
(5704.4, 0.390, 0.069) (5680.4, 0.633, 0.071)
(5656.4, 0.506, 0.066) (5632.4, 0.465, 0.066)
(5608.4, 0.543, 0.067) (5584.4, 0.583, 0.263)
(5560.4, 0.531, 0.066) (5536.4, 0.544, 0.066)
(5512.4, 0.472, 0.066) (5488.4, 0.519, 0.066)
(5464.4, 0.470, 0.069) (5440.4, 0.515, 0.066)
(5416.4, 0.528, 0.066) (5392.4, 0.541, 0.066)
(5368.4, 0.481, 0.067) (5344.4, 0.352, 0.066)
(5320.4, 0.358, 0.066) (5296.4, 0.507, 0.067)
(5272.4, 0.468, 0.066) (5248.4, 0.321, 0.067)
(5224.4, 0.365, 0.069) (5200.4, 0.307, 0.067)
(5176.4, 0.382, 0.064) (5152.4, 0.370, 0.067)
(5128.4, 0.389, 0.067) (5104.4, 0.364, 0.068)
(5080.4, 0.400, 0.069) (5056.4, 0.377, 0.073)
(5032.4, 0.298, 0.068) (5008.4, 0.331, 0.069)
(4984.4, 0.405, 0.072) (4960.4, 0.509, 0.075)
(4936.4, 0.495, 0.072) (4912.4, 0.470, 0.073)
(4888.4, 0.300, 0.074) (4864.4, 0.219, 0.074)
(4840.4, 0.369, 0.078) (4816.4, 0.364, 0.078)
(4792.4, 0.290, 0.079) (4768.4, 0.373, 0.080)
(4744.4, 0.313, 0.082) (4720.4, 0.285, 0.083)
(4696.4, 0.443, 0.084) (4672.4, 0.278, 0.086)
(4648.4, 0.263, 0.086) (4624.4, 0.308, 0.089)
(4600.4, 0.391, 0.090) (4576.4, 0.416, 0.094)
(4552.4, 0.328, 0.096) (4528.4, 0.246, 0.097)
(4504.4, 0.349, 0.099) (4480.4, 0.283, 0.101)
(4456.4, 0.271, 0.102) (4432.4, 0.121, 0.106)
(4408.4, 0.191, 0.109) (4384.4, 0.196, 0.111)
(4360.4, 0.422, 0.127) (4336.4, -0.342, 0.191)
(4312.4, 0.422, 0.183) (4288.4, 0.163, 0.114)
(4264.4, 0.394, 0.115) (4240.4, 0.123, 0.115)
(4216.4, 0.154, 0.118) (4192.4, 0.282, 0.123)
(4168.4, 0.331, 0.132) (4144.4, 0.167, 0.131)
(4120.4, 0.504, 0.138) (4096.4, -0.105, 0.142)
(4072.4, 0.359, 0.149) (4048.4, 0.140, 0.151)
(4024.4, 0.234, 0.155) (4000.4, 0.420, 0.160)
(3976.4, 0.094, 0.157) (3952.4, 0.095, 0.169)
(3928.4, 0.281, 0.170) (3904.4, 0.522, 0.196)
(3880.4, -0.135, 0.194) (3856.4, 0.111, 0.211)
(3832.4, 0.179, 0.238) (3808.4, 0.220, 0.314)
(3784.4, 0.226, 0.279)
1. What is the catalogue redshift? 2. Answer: 0.492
